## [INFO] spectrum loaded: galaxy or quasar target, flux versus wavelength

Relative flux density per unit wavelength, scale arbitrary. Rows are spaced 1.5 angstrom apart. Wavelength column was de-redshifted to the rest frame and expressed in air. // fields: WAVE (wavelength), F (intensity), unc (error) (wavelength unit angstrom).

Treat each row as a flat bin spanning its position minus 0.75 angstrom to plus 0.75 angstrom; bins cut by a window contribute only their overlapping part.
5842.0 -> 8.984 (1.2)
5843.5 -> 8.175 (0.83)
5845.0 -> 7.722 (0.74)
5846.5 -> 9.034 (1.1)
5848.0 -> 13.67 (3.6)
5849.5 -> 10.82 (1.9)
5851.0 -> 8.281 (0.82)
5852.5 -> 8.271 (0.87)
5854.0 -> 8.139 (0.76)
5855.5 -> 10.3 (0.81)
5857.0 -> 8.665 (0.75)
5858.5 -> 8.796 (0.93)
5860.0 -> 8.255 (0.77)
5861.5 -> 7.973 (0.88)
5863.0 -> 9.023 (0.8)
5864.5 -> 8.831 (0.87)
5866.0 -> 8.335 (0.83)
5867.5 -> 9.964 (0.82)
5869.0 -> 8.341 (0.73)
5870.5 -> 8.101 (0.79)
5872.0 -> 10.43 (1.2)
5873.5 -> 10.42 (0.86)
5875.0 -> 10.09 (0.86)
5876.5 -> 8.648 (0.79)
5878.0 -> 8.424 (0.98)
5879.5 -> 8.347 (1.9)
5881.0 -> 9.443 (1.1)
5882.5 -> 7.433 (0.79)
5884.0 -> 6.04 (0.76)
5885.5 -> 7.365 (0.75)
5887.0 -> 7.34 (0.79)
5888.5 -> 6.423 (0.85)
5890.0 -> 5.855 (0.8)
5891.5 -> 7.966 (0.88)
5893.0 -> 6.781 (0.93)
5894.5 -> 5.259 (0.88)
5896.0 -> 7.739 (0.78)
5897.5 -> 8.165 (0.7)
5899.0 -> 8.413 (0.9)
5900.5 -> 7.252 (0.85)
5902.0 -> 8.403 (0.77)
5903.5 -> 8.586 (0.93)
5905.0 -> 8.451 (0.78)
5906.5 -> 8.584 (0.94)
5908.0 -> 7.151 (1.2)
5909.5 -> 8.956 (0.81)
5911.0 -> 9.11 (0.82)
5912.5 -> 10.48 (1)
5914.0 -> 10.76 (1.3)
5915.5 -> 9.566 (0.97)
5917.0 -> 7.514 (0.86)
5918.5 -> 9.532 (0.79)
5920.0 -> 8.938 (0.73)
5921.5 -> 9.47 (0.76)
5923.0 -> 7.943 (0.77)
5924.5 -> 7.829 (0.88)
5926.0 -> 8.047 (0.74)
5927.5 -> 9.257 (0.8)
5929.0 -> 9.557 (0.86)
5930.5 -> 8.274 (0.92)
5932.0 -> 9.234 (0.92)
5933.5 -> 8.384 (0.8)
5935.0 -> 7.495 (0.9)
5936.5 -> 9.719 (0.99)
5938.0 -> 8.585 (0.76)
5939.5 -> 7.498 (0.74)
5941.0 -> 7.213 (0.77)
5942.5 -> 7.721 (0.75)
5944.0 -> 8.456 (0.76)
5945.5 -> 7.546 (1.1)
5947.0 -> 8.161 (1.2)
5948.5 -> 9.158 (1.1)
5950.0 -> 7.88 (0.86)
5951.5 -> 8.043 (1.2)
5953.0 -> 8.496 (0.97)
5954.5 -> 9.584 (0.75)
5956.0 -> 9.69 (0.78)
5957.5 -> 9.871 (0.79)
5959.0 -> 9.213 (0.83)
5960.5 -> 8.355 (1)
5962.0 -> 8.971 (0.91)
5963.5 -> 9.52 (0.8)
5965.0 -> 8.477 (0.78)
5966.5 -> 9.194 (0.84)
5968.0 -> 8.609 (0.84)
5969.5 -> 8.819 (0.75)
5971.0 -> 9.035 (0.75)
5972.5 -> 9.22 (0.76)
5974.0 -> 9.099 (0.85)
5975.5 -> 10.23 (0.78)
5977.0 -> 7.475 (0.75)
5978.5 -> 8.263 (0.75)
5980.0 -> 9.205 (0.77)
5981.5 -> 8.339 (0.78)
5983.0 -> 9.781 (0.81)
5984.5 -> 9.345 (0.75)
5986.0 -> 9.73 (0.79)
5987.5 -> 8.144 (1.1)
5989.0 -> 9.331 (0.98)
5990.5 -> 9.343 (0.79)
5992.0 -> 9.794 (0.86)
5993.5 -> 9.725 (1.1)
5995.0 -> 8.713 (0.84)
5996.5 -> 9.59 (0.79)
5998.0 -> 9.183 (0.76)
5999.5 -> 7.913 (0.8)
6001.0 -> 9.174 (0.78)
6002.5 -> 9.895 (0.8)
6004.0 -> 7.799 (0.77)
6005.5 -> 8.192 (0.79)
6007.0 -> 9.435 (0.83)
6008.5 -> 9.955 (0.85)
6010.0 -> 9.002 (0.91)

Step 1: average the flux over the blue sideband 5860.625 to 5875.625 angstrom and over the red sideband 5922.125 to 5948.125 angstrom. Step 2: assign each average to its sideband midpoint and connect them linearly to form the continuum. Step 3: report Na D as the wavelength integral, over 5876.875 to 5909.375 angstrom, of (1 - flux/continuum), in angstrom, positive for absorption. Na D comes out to 4.4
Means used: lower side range 9.14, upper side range 8.31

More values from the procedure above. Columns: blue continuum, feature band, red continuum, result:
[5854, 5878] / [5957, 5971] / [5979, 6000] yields 0.2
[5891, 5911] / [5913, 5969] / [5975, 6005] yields -2.1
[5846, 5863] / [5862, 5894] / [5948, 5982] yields 3.4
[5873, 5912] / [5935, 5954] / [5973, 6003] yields 0.8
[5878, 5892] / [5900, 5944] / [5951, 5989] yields -2.8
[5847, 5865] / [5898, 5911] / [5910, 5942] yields 0.9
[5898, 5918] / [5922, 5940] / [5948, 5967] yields 0.6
